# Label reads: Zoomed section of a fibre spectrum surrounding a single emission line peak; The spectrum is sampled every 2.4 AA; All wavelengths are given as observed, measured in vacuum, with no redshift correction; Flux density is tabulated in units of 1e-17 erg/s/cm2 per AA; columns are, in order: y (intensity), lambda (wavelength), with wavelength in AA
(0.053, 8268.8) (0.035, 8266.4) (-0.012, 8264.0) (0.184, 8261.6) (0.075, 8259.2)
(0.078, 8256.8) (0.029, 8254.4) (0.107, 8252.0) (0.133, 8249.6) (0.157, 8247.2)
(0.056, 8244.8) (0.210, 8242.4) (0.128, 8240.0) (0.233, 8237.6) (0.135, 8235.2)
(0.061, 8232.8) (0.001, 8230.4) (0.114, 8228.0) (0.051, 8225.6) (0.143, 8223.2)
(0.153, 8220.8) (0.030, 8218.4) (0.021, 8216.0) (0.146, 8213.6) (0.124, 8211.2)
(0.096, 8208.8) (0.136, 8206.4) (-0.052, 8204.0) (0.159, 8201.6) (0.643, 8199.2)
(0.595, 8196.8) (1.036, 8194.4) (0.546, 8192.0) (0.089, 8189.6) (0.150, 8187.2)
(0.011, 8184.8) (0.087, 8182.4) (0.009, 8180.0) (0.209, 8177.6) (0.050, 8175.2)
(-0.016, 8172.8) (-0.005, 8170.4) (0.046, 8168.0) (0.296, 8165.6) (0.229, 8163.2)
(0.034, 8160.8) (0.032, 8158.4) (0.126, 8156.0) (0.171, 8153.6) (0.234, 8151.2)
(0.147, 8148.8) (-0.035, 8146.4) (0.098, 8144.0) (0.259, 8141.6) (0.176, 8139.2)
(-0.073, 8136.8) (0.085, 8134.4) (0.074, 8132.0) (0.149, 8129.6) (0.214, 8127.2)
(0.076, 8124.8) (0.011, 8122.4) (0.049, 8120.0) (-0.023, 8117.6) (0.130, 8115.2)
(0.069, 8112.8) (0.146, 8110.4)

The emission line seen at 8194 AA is H-gamma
